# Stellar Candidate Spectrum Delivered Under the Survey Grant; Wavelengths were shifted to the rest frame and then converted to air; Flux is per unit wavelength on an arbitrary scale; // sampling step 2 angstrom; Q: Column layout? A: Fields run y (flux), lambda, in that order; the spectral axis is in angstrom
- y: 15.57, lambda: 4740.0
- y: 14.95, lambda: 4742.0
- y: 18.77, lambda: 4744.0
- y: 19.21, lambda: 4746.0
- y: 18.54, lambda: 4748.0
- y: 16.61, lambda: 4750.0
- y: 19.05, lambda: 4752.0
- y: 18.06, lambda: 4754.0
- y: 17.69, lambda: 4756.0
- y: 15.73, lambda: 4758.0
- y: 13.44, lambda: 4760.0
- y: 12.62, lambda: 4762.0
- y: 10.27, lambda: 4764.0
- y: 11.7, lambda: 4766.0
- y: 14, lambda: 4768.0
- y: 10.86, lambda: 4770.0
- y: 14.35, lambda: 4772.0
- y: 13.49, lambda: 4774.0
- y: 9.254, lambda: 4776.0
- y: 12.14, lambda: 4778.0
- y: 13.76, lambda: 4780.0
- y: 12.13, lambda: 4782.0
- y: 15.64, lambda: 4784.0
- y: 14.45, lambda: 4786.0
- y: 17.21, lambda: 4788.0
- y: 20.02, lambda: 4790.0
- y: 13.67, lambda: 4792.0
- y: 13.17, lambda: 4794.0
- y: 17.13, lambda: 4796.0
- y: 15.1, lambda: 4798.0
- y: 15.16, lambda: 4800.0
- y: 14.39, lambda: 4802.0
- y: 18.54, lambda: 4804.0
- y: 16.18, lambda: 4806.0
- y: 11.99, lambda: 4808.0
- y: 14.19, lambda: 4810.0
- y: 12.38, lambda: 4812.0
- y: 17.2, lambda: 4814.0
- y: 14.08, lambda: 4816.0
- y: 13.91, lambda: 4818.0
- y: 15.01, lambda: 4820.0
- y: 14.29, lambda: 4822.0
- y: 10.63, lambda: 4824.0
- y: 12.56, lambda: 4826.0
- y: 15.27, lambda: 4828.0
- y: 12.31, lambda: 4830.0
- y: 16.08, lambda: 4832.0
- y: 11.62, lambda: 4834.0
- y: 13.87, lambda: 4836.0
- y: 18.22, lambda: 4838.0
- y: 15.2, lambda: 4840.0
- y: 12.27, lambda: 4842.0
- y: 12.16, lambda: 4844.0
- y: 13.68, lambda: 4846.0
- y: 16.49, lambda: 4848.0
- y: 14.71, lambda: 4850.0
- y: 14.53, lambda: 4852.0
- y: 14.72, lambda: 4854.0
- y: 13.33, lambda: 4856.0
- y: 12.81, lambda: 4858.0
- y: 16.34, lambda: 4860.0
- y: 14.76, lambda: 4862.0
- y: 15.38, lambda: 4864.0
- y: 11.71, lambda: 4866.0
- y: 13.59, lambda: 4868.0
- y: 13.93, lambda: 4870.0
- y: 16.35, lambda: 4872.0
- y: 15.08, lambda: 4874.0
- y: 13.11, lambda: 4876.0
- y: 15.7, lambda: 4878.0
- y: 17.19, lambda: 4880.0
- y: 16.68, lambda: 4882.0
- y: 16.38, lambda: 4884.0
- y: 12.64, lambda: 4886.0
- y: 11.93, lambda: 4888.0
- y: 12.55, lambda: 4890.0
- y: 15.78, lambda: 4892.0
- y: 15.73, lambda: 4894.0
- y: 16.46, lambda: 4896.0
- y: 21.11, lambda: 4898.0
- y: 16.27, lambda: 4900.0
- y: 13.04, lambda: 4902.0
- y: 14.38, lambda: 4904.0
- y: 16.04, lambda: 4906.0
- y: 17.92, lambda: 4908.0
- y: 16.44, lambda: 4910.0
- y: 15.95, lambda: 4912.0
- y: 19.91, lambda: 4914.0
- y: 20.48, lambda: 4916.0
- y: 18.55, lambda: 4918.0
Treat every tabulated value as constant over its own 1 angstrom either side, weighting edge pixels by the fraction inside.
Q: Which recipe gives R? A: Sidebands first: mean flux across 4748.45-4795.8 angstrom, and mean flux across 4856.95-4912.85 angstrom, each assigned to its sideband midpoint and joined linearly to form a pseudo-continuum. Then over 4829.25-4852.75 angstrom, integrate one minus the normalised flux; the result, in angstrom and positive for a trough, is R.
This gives 1.0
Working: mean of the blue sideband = 14.4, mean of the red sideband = 15.2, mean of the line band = 14.3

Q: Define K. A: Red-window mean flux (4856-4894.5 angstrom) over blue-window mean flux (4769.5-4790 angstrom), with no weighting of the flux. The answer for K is 1.1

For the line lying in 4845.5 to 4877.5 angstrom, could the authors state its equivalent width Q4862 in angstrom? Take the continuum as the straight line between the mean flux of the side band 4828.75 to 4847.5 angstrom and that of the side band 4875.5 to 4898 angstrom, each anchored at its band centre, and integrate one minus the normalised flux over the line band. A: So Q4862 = 0.4 angstrom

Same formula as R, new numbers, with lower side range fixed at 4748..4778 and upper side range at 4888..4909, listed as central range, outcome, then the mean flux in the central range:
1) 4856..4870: 1.2 angstrom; 14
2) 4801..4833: 1.0 angstrom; 14.3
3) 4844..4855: 0.4 angstrom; 14.6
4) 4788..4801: -1.2 angstrom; 15.8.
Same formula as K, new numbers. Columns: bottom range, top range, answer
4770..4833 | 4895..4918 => 1.20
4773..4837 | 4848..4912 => 1.06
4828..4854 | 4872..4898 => 1.06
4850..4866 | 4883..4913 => 1.08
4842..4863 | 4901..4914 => 1.12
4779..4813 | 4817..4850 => 0.93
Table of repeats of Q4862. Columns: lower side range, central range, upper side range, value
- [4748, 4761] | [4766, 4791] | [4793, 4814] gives 3.2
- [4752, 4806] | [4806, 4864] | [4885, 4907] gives 2.5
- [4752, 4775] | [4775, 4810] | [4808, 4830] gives -1.9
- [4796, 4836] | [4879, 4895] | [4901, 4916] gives 1.1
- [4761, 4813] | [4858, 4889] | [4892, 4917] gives 2.9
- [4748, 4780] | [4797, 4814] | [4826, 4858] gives -0.9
